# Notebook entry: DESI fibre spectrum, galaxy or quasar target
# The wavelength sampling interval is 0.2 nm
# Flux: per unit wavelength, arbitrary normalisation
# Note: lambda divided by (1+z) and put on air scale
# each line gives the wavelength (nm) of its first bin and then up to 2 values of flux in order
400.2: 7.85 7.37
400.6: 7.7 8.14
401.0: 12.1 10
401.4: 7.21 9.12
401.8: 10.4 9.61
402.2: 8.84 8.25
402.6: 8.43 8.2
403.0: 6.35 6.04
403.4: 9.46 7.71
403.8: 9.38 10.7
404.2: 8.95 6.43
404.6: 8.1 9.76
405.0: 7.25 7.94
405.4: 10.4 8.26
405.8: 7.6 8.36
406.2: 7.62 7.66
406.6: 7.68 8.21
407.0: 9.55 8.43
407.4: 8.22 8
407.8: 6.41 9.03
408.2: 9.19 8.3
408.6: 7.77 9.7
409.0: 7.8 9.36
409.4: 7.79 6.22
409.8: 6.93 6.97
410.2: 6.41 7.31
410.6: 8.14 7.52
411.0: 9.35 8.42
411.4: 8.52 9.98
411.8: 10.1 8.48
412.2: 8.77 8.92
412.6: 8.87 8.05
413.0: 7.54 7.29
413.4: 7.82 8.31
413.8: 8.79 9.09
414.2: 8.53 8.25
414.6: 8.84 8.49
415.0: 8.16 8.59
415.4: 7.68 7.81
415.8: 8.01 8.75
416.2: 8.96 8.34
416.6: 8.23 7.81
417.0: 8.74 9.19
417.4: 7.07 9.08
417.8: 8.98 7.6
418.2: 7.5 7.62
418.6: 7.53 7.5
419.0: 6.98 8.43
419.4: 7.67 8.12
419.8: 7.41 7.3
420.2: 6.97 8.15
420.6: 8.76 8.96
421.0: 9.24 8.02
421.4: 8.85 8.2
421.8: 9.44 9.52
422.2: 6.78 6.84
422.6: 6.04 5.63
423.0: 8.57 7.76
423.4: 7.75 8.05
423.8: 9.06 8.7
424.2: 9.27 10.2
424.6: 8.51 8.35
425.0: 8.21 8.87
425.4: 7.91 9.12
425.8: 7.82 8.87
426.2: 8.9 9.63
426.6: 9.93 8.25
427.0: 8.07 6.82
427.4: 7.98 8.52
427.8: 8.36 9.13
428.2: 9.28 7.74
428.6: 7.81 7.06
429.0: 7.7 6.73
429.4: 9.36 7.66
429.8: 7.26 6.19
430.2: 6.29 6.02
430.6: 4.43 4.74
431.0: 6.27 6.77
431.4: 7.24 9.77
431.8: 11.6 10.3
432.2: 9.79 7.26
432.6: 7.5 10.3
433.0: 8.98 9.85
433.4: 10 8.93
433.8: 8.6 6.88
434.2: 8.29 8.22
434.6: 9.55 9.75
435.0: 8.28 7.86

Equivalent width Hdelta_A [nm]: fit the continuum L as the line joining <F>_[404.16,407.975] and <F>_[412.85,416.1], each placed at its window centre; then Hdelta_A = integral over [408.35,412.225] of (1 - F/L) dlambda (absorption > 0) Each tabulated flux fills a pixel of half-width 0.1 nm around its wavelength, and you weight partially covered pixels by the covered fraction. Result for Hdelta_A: 0.01 nm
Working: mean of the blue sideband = 8.15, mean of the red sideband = 8.24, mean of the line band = 8.18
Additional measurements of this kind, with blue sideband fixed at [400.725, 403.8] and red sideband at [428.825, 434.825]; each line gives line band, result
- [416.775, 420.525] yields 0.20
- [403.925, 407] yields 0.10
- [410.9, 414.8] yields -0.08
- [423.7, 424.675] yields -0.11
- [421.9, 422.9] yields 0.16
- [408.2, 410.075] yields 0.13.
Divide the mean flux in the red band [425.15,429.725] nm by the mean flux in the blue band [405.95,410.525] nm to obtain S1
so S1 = 1.05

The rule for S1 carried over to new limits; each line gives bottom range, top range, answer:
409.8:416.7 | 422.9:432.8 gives 0.98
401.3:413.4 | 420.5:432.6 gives 0.98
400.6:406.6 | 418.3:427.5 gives 0.96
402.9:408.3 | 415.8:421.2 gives 0.98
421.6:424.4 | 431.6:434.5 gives 1.13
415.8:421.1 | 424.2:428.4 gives 1.06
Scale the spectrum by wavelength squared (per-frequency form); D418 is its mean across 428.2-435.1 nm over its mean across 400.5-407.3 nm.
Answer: 1.1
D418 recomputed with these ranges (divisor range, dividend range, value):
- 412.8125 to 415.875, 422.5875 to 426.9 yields 1.09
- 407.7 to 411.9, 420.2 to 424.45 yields 1.07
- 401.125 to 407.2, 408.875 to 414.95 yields 1.01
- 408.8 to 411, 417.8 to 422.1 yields 1.11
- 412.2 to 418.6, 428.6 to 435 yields 1.05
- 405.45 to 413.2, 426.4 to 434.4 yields 1.09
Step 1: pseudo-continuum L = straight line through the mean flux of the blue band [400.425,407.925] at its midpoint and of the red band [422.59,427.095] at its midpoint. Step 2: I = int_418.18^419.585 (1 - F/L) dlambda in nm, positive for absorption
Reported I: 0.13 nm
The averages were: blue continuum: 8.44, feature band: 7.64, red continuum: 8.46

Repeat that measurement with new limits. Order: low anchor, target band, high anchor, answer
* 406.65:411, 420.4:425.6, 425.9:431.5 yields -0.401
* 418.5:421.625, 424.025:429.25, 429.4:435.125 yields -0.247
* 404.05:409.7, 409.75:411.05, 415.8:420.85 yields 0.113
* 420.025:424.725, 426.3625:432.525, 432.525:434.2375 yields 0.551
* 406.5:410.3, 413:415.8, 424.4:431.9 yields -0.091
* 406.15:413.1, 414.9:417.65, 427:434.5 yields -0.054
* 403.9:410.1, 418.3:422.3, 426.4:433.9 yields 0.034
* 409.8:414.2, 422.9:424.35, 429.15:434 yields -0.072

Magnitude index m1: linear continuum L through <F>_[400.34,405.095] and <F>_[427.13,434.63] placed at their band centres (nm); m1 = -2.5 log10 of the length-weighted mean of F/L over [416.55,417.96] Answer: -0.02 mag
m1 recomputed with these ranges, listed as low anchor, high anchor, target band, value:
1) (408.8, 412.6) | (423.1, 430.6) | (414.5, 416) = -0.01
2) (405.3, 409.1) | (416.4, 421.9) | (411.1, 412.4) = -0.10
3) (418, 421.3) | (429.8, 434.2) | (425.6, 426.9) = -0.13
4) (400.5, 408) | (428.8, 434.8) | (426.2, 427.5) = -0.05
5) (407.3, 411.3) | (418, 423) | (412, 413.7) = -0.04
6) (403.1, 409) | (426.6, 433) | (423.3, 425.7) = -0.09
